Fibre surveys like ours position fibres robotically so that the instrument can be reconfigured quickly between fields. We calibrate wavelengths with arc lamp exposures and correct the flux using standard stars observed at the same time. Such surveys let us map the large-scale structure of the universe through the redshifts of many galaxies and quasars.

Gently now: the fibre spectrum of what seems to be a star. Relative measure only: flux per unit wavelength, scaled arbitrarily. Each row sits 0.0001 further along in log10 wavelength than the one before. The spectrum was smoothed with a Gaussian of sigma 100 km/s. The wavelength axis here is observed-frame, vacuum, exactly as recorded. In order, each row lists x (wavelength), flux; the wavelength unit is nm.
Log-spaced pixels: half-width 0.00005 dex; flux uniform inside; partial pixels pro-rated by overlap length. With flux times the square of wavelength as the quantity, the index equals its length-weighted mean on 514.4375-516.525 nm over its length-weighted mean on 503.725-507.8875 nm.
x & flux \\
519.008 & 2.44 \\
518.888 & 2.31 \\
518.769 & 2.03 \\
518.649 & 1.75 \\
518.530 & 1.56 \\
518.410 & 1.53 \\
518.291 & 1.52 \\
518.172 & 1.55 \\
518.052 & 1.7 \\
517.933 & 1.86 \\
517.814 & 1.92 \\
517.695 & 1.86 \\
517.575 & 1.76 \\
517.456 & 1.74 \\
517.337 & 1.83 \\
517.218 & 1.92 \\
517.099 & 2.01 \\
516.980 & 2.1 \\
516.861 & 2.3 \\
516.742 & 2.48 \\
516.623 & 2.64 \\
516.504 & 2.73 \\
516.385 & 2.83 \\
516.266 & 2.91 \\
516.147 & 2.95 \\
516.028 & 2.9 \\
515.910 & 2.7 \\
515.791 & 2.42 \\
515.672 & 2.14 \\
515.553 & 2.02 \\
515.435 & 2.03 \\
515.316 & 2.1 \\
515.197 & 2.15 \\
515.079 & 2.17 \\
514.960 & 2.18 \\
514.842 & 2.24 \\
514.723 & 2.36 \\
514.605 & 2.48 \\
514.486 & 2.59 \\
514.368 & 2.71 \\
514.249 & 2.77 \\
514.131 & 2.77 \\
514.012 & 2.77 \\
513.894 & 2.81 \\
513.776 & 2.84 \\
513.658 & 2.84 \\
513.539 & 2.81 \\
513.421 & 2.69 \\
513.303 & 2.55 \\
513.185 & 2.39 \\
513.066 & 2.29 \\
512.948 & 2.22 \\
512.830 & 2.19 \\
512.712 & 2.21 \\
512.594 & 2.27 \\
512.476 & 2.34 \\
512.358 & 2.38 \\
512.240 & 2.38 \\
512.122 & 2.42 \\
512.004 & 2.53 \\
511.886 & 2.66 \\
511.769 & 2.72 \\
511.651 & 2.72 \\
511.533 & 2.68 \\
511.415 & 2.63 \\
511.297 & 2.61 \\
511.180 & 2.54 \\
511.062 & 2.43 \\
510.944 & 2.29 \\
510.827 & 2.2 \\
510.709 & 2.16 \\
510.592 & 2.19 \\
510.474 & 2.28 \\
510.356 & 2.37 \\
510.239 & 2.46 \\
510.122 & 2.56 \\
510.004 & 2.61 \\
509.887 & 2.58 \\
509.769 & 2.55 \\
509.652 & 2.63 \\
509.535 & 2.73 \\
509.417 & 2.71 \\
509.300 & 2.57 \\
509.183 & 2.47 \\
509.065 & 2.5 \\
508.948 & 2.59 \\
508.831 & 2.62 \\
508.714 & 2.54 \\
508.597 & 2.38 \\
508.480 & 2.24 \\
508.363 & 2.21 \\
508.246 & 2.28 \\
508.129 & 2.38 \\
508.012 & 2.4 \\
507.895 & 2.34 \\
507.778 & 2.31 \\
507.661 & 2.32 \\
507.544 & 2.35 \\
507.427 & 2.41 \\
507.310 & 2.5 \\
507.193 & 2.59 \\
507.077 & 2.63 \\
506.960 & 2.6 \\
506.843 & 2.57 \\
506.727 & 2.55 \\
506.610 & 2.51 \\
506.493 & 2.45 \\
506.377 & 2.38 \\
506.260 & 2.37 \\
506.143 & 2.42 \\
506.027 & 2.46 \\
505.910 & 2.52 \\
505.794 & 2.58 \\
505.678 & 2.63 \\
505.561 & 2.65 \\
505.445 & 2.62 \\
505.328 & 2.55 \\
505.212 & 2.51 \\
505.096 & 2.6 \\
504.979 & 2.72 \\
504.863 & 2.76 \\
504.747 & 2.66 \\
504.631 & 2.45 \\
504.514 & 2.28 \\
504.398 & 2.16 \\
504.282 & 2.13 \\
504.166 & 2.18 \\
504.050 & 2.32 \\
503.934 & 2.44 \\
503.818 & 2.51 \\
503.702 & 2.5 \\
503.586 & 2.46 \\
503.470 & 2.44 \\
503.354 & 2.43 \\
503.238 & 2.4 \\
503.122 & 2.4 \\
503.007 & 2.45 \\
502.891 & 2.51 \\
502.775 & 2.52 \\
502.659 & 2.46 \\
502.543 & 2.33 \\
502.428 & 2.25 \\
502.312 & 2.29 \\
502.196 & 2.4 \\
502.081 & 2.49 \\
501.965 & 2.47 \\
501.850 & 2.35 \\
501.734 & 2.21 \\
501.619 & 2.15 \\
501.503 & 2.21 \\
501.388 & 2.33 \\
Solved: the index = 1.02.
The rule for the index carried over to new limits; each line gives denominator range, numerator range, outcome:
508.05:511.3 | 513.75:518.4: 0.96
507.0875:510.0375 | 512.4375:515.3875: 1.02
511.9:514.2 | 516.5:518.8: 0.78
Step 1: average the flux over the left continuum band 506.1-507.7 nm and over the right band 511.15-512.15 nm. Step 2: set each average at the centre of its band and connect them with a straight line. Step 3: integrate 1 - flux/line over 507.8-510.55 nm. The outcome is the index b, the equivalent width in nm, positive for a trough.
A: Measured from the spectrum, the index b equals 0.08 nm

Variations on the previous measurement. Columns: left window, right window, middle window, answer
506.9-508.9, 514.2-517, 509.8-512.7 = -0.02 nm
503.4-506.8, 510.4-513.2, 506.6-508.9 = 0.01 nm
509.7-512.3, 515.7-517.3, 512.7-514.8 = -0.07 nm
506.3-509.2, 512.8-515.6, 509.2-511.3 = -0.01 nm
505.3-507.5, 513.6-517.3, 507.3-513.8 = 0.10 nm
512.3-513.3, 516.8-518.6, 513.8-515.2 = -0.26 nm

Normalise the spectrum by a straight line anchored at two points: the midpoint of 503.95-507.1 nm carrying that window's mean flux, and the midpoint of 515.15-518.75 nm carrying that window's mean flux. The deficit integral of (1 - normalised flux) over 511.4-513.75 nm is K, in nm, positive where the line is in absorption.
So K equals -0.24 nm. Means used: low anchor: 2.49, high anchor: 2.13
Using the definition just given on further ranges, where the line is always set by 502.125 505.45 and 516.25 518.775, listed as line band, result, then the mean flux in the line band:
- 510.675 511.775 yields -0.15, 2.49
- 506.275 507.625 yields -0.09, 2.5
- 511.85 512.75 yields -0.09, 2.4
